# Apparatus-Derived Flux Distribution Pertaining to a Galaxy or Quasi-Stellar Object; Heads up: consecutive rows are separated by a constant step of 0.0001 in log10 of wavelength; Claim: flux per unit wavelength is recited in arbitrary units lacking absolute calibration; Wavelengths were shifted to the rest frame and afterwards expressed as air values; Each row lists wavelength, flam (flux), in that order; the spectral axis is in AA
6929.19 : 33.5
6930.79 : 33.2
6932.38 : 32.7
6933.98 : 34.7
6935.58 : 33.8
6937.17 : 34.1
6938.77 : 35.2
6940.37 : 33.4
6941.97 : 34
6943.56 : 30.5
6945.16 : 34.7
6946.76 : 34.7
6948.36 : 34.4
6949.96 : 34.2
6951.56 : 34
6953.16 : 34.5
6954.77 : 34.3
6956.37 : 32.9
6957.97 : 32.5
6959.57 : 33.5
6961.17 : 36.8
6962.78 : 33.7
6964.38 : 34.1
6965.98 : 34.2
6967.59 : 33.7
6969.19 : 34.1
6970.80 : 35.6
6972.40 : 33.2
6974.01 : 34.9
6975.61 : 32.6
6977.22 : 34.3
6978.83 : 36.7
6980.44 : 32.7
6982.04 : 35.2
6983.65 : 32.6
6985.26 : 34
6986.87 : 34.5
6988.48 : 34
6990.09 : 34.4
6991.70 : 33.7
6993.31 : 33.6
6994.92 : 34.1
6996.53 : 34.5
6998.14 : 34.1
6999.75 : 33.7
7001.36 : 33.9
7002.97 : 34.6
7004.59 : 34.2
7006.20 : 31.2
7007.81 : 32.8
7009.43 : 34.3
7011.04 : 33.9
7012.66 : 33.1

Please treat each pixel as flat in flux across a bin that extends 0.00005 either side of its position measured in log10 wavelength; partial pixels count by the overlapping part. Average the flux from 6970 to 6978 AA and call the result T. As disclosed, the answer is 34.1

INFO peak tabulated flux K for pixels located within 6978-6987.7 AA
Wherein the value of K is 36.7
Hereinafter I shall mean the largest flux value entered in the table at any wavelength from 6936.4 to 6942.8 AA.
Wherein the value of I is 35.2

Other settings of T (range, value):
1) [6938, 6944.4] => 33.3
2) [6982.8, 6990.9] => 33.9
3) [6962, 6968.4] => 34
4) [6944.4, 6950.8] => 34.5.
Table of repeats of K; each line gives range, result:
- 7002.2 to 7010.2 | 34.6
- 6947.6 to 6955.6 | 34.5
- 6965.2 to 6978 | 35.6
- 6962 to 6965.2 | 34.1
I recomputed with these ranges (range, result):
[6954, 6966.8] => 36.8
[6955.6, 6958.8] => 32.9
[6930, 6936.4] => 34.7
